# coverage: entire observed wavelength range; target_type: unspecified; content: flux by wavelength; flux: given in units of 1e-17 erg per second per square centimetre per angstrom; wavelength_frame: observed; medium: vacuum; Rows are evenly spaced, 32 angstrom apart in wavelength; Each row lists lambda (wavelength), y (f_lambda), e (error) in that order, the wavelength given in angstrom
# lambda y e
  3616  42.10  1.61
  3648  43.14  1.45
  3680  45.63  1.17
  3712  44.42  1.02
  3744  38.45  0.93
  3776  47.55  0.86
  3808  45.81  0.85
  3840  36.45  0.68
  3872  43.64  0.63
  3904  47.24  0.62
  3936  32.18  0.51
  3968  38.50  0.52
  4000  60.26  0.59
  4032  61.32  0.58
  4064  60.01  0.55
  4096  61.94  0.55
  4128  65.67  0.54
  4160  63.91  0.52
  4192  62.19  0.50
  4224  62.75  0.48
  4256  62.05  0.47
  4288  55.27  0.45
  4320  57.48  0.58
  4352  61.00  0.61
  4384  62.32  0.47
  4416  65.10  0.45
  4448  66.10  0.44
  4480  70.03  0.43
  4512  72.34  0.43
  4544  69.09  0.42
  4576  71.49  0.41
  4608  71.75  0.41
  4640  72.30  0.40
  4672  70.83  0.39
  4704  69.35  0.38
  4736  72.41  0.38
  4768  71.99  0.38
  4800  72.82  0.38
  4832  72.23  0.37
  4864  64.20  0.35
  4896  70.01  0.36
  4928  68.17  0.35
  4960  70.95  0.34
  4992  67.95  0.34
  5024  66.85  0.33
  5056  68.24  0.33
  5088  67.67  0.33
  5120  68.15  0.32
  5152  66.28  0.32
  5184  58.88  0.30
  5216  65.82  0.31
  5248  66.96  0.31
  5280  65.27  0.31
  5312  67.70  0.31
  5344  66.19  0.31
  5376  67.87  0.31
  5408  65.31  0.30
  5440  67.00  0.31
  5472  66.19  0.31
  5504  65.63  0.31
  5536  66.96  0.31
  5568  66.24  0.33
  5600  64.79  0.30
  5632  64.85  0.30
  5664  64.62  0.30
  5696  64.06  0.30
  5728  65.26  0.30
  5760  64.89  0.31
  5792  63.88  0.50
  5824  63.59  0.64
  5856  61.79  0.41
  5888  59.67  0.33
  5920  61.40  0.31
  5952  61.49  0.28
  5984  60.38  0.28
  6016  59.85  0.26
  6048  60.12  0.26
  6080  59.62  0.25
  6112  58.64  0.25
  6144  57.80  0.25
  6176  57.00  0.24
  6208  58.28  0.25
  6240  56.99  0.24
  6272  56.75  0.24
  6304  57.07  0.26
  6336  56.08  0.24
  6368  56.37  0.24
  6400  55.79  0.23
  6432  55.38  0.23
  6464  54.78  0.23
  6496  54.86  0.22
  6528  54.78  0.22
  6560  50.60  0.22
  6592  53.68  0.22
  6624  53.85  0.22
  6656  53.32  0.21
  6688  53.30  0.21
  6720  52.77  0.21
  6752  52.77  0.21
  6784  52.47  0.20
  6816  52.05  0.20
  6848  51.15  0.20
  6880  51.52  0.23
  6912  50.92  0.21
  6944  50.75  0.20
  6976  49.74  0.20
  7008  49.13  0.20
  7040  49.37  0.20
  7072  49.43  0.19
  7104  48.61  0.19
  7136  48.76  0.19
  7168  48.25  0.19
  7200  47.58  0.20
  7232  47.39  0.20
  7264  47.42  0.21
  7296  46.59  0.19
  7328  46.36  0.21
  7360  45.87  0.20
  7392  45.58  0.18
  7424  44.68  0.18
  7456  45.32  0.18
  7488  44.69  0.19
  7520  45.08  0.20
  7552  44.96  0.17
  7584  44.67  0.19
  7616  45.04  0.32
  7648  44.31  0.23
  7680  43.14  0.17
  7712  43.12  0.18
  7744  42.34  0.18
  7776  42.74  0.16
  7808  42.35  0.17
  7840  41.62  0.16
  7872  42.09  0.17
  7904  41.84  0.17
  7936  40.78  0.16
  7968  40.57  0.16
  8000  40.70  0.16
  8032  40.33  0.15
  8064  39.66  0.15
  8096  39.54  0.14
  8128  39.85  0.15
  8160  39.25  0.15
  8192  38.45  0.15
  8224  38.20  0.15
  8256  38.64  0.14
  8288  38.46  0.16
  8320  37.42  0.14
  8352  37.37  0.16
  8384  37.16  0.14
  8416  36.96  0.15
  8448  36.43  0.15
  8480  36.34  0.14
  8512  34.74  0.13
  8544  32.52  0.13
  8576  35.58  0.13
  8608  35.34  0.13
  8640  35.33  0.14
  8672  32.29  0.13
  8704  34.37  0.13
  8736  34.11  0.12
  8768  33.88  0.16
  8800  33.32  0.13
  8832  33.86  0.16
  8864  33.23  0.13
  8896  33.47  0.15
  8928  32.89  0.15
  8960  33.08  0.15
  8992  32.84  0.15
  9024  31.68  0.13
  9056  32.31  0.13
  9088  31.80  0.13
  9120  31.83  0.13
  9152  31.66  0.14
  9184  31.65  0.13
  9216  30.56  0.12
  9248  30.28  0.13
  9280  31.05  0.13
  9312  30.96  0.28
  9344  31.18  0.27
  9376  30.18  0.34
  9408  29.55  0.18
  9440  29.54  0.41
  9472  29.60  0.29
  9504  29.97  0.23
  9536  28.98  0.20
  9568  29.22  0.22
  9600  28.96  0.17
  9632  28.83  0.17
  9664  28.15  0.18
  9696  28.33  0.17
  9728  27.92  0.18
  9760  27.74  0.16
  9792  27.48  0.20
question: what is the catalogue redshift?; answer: 0.00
